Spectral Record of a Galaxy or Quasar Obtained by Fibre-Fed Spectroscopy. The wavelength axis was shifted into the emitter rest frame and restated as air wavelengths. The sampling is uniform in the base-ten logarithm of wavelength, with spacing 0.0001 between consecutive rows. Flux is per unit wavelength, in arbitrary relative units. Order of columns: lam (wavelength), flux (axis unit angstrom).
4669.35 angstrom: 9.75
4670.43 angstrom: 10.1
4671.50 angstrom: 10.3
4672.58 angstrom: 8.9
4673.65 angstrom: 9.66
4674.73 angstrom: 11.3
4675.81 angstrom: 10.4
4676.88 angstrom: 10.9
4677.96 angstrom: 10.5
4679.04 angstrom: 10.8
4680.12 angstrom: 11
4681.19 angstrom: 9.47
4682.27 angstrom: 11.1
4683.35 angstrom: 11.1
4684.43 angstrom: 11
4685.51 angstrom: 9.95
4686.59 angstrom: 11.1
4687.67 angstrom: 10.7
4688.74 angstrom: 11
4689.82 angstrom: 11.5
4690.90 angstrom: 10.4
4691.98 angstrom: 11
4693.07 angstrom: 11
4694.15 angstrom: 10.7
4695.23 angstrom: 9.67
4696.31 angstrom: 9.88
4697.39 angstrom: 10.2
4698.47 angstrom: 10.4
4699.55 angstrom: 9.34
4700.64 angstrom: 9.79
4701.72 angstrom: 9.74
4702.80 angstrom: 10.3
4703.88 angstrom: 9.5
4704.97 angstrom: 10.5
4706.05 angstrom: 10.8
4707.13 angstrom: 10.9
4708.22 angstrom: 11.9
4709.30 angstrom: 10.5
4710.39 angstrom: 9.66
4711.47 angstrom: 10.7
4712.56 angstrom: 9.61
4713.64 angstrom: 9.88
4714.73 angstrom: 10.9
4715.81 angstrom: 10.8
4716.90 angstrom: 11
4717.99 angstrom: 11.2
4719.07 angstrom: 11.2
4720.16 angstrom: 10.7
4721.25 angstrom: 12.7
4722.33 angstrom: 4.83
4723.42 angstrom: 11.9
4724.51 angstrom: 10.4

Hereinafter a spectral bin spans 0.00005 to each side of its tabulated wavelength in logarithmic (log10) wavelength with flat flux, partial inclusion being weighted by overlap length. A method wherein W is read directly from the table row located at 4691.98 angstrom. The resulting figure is 11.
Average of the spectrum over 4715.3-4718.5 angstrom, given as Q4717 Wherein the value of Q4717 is 11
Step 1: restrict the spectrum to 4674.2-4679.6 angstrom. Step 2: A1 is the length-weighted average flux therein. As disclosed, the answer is 10.8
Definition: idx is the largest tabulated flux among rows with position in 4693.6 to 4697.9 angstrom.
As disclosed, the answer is 10.7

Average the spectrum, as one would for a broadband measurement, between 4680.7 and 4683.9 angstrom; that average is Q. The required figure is 10.6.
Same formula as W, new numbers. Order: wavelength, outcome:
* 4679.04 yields 10.8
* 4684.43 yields 11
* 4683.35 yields 11.1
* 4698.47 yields 10.4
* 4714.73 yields 10.9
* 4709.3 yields 10.5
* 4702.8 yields 10.3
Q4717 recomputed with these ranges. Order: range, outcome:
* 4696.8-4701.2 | 9.93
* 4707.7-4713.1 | 10.5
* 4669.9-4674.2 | 9.75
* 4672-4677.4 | 10.2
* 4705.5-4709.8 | 11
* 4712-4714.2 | 9.74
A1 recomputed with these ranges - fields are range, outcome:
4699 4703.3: 9.79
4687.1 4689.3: 10.9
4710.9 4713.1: 10.2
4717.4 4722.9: 10.1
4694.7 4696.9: 9.8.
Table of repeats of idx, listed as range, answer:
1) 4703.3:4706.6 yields 10.8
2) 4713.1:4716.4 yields 10.9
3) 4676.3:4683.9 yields 11.1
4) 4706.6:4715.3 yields 11.9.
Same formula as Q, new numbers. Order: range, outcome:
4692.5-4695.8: 10.4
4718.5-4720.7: 11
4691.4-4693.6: 10.9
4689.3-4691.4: 11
